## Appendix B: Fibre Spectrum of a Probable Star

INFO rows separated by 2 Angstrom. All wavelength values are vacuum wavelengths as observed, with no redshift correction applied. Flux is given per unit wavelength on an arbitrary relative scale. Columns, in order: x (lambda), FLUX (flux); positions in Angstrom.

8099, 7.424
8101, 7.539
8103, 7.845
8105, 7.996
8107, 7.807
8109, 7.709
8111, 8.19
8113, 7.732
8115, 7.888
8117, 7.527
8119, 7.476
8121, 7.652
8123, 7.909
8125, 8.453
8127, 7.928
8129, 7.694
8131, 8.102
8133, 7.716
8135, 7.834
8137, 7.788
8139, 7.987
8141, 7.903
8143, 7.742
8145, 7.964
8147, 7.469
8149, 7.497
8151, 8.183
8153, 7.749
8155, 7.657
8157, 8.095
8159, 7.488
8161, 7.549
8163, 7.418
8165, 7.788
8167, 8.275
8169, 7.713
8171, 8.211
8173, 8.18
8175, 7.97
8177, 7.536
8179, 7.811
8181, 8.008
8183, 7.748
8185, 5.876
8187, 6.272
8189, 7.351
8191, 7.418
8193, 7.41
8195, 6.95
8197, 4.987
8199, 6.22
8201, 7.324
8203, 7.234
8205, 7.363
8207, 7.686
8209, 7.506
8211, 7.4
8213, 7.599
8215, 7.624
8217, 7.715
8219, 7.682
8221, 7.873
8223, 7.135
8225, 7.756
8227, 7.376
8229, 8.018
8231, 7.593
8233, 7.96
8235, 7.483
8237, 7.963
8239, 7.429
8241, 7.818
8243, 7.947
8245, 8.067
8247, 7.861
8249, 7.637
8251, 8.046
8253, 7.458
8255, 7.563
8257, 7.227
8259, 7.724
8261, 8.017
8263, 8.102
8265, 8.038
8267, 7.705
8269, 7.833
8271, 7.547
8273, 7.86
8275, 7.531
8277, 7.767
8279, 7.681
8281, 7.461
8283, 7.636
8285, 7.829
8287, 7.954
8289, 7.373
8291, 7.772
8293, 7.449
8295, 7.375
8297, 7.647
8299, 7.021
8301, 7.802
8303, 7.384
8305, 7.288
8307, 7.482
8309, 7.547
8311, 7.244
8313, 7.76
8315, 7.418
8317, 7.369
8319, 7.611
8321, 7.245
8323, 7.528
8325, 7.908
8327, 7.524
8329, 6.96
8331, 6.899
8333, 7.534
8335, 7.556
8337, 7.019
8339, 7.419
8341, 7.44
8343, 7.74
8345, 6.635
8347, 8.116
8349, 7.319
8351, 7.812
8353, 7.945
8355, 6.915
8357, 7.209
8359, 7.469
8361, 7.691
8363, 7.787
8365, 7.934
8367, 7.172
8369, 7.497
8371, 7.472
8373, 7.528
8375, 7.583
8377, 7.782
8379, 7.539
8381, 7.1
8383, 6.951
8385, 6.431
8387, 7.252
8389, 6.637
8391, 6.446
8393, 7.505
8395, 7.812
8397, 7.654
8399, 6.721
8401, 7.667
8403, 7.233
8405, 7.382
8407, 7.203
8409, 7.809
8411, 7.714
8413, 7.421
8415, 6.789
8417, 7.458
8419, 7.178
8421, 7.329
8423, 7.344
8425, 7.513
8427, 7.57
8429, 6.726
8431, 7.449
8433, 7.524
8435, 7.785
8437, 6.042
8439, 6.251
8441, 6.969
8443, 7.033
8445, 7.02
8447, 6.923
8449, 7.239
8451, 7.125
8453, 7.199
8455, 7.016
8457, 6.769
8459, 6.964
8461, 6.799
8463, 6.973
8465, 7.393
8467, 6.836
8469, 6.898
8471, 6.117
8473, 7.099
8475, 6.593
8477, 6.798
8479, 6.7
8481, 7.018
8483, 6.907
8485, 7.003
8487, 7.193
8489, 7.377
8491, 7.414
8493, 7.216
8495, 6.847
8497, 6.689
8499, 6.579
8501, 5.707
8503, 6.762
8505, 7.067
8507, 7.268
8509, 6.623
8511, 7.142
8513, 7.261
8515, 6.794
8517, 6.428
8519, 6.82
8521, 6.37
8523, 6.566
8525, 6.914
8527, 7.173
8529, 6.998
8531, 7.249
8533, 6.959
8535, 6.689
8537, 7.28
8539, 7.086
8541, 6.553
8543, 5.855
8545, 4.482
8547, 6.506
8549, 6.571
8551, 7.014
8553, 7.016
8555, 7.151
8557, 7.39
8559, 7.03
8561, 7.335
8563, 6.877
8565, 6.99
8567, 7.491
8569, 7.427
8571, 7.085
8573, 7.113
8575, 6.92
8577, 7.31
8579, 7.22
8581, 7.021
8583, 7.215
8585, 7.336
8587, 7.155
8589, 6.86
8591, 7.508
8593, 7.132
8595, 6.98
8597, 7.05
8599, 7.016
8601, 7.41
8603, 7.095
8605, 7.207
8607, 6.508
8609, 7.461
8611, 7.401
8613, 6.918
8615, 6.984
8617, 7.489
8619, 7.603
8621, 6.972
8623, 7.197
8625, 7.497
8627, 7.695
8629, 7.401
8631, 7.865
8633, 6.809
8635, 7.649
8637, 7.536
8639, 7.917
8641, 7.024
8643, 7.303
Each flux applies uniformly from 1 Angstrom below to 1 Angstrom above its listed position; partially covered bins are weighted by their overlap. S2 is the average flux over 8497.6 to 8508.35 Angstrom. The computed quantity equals 6.68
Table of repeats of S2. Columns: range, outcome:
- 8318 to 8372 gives 7.46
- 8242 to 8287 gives 7.76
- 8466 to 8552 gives 6.78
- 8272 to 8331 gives 7.52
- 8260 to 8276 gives 7.83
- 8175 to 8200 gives 7.01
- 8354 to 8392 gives 7.28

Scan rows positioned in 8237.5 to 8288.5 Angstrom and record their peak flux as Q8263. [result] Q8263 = 8.102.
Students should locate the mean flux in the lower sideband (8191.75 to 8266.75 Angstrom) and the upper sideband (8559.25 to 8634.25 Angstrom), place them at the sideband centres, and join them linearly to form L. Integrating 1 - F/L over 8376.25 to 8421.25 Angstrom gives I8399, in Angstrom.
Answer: 0.8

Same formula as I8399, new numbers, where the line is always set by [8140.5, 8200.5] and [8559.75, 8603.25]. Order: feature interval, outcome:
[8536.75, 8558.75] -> 1.7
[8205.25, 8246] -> -1.3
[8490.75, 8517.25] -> 1.4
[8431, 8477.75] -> 2.1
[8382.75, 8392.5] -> 0.7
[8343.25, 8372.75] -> -0.7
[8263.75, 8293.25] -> -1.2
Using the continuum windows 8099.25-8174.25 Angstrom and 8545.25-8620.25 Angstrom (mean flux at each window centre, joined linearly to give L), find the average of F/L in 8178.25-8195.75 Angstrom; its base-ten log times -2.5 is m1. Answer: 0.08 mag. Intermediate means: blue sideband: 7.82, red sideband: 7.1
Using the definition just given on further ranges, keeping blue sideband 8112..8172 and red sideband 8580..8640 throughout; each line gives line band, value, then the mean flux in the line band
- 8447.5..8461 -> 0.06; 7.03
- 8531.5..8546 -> 0.14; 6.44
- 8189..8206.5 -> 0.12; 6.91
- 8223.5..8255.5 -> -0.01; 7.74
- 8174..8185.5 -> 0.03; 7.56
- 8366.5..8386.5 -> 0.03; 7.31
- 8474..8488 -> 0.08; 6.89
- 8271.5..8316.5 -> 0.01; 7.56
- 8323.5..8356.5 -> 0.02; 7.42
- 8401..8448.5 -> 0.04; 7.21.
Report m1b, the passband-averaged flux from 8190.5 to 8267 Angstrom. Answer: 7.53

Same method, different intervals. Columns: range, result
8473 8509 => 6.89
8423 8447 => 7.08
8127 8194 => 7.68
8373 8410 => 7.27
